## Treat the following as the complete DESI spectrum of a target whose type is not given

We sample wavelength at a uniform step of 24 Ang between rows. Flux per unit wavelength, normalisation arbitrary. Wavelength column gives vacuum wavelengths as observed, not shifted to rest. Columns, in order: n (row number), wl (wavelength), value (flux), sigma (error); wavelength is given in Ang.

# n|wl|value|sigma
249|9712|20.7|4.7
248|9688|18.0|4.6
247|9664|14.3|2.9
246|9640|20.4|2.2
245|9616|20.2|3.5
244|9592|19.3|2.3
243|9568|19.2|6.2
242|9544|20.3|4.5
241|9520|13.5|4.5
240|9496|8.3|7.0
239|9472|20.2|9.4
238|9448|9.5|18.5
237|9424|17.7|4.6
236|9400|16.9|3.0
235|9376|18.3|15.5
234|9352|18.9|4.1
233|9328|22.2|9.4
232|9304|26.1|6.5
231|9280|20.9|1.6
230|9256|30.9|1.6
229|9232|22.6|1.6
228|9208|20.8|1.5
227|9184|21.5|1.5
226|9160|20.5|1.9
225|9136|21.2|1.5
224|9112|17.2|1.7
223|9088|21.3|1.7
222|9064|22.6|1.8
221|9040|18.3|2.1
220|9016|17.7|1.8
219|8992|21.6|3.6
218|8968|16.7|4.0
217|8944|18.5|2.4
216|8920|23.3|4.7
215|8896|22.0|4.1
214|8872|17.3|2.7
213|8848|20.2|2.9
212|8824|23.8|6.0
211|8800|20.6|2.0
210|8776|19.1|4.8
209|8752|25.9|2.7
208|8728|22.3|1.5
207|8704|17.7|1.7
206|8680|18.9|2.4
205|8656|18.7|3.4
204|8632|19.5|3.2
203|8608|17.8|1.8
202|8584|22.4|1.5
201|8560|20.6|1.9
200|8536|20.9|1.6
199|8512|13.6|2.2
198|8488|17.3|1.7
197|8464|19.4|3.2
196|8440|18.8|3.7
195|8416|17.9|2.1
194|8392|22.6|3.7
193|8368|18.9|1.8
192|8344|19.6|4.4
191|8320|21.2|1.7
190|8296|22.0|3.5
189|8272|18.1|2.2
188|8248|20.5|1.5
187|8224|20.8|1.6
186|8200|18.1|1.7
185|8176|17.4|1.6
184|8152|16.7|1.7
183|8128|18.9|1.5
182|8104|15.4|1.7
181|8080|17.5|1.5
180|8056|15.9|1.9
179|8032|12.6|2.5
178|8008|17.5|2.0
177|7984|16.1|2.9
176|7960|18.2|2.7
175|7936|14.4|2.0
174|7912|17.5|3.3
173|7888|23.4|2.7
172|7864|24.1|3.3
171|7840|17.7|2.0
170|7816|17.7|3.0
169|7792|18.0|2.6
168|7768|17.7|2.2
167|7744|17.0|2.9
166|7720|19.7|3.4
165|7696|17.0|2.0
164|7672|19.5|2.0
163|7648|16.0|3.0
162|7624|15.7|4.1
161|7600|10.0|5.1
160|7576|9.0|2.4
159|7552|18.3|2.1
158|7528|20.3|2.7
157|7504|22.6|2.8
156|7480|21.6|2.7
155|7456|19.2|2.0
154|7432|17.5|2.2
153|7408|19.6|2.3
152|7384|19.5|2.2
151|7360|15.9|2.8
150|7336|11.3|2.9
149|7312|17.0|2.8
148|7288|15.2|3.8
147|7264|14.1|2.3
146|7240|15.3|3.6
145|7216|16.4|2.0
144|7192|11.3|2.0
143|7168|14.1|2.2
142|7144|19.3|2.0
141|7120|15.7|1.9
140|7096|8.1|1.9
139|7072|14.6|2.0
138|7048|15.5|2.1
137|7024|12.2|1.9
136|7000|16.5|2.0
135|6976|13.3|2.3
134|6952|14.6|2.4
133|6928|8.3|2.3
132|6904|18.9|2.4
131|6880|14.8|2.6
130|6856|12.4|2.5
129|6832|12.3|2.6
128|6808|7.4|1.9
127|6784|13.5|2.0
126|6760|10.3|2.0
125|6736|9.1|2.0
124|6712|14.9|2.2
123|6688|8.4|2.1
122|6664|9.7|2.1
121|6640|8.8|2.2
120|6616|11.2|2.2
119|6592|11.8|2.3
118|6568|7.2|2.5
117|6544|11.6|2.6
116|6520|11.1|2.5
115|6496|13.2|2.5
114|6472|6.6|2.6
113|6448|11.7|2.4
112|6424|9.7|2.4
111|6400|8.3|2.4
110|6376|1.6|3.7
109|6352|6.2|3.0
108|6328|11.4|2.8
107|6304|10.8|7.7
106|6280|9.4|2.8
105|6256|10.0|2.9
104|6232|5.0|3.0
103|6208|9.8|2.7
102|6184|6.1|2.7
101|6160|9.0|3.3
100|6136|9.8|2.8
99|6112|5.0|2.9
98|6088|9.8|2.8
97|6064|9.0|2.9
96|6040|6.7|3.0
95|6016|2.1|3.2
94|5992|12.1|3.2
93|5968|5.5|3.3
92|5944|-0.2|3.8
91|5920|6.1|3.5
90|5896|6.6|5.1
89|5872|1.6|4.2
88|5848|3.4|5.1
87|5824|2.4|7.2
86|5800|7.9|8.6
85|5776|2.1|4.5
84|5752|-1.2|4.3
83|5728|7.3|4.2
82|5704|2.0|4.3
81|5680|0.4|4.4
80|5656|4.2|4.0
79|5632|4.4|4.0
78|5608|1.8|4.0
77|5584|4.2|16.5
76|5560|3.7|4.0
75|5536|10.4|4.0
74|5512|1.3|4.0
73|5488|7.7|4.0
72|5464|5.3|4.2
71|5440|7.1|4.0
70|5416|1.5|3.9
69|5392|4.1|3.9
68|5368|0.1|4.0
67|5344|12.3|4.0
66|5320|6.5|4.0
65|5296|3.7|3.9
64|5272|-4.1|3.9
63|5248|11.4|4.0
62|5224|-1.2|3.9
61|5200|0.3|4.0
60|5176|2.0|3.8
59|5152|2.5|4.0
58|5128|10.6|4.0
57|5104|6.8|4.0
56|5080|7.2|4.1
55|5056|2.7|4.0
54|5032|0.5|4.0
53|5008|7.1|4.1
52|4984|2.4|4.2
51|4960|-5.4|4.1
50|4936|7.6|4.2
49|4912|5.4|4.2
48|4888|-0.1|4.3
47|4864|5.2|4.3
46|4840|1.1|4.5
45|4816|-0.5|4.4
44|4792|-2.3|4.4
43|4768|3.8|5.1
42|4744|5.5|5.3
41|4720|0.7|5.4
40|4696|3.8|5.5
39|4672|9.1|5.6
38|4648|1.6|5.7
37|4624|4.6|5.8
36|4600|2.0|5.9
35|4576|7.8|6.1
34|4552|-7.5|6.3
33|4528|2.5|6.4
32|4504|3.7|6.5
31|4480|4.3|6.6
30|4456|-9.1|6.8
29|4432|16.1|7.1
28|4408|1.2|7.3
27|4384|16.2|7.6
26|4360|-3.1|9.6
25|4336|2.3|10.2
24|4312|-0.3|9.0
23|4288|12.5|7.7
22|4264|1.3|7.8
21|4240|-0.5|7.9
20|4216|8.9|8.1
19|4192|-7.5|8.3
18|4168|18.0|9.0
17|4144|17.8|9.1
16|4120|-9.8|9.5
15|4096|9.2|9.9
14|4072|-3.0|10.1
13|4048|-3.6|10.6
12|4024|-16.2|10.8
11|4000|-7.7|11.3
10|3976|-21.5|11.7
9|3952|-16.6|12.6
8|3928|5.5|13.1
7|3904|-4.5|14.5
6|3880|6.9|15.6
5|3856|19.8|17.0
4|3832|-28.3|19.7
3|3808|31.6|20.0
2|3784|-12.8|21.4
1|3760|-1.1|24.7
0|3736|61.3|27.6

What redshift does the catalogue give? 0.849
